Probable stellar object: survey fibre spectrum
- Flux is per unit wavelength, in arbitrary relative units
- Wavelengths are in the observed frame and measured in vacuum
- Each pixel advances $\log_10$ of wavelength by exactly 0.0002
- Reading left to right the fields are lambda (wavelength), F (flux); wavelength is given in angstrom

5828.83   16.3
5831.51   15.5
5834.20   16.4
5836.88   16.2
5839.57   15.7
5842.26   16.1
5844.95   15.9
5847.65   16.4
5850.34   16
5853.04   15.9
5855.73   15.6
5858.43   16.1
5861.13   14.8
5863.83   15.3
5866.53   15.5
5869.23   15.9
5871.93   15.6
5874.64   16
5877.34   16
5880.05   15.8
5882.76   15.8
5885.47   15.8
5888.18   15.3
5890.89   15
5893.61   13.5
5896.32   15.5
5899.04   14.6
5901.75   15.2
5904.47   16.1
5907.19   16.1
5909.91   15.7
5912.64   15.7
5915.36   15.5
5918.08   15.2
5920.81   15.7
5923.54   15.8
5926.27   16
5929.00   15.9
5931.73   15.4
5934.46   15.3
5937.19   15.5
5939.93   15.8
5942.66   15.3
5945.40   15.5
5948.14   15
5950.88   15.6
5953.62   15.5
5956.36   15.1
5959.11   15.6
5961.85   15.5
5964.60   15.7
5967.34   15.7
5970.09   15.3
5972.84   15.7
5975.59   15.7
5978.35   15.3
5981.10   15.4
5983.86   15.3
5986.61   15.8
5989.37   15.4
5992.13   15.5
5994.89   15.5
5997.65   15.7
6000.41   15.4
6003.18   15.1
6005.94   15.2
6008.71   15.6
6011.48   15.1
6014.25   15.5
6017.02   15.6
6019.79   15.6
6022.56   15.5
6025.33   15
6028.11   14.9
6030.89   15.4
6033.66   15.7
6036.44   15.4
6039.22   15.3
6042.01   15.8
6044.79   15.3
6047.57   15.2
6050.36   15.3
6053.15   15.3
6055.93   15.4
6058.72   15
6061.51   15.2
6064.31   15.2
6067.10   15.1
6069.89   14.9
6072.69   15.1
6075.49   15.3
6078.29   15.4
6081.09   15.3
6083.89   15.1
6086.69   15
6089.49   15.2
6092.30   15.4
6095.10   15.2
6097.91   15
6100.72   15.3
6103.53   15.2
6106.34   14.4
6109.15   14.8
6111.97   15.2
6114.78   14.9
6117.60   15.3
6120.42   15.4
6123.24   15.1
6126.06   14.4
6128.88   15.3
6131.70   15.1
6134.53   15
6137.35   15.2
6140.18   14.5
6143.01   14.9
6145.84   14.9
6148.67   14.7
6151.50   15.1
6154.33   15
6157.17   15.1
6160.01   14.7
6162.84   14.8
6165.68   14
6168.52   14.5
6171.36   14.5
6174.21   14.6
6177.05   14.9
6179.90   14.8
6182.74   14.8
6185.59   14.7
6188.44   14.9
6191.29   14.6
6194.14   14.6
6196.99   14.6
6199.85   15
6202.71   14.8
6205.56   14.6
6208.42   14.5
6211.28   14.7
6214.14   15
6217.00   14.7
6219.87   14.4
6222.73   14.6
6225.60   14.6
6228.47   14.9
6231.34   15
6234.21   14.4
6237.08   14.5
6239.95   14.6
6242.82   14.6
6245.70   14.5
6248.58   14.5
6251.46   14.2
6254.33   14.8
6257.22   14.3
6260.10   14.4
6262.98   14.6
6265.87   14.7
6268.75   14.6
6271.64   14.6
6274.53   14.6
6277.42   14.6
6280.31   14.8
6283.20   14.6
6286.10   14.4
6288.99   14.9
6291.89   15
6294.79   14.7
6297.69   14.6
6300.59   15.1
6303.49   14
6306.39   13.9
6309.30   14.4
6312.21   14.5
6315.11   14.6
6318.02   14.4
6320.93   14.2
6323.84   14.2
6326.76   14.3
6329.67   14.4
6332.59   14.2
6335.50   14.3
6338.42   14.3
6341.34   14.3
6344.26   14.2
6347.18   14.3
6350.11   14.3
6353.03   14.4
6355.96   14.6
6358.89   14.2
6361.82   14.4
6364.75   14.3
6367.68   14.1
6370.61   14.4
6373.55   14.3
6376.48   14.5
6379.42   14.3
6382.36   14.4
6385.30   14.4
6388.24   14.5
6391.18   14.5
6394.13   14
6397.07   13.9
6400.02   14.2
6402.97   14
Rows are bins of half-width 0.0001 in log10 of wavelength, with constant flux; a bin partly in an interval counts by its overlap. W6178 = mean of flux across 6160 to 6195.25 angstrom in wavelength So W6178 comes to 14.6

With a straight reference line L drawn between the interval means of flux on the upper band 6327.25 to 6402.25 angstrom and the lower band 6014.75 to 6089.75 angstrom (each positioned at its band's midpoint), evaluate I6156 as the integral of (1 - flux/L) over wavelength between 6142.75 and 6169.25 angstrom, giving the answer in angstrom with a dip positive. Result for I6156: 0.3 angstrom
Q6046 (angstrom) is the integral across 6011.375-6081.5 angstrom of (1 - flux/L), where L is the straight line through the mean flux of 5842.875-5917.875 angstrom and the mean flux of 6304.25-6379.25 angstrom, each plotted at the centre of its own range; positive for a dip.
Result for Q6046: -0.8 angstrom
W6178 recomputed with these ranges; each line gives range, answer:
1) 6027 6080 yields 15.3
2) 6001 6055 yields 15.4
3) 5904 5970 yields 15.6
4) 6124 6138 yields 15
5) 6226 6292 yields 14.6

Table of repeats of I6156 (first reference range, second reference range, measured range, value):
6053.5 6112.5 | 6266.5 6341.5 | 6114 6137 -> -0.10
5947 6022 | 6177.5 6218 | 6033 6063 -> -0.19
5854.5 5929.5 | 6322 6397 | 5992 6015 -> -0.23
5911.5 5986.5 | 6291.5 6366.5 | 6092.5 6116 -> 0.05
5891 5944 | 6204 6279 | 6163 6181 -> 0.27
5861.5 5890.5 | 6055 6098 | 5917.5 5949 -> -0.07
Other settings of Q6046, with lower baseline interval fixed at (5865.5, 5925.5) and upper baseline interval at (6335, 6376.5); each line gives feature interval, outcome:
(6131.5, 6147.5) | -0.04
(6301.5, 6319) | 0.14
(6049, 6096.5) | -0.45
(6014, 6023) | -0.22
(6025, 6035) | -0.07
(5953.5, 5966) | -0.10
